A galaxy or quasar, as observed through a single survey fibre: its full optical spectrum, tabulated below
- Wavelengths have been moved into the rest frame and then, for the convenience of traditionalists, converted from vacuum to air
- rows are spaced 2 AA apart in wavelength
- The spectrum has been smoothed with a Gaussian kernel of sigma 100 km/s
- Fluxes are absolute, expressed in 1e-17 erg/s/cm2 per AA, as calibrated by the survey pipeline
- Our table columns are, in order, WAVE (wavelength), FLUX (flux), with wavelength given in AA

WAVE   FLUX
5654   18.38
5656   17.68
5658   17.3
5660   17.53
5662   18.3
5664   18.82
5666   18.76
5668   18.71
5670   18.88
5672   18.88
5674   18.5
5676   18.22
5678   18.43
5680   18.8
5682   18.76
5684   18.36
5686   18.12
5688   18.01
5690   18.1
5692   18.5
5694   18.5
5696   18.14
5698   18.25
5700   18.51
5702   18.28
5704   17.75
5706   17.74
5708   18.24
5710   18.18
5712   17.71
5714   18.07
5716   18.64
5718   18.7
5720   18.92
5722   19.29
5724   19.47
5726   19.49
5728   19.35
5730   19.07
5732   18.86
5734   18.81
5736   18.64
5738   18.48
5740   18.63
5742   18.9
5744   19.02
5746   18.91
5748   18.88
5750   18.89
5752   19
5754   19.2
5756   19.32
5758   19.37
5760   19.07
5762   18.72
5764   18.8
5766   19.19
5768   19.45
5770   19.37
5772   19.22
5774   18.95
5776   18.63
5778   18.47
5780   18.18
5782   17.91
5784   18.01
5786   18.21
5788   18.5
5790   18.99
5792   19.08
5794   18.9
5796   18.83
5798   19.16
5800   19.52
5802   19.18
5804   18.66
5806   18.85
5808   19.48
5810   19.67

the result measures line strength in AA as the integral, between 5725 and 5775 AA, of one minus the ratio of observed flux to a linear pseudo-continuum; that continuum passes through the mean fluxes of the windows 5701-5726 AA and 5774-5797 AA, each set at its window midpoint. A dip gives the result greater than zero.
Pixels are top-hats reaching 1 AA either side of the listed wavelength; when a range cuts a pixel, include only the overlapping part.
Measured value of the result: -1.4 AA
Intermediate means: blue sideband 18.5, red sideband 18.5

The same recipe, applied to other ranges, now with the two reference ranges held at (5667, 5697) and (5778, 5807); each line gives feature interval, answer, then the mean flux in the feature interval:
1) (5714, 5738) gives -0.5 AA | 19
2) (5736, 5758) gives -0.4 AA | 18.9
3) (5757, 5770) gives -0.3 AA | 19.1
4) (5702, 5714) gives 0.4 AA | 18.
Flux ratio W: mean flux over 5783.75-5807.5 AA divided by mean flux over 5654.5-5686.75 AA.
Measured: 1.0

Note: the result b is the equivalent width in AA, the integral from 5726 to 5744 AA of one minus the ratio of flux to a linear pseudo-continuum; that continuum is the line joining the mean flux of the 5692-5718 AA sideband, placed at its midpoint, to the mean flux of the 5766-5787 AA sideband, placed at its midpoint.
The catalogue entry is -0.5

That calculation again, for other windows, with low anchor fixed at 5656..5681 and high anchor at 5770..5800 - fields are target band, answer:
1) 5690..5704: 0.1 AA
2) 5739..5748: -0.1 AA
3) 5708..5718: 0.2 AA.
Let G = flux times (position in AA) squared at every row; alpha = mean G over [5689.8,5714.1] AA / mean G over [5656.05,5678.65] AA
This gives 1.00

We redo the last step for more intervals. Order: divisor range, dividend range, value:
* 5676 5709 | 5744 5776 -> 1.07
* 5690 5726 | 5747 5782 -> 1.05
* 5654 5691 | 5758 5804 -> 1.07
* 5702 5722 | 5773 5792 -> 1.04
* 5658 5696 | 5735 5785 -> 1.05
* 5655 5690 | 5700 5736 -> 1.03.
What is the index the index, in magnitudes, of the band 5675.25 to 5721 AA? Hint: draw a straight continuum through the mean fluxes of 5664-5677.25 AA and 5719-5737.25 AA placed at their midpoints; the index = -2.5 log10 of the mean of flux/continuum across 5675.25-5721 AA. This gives 0.03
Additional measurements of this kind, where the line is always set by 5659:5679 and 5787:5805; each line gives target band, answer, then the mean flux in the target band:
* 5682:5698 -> 0.02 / 18.3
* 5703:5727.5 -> 0.01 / 18.5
